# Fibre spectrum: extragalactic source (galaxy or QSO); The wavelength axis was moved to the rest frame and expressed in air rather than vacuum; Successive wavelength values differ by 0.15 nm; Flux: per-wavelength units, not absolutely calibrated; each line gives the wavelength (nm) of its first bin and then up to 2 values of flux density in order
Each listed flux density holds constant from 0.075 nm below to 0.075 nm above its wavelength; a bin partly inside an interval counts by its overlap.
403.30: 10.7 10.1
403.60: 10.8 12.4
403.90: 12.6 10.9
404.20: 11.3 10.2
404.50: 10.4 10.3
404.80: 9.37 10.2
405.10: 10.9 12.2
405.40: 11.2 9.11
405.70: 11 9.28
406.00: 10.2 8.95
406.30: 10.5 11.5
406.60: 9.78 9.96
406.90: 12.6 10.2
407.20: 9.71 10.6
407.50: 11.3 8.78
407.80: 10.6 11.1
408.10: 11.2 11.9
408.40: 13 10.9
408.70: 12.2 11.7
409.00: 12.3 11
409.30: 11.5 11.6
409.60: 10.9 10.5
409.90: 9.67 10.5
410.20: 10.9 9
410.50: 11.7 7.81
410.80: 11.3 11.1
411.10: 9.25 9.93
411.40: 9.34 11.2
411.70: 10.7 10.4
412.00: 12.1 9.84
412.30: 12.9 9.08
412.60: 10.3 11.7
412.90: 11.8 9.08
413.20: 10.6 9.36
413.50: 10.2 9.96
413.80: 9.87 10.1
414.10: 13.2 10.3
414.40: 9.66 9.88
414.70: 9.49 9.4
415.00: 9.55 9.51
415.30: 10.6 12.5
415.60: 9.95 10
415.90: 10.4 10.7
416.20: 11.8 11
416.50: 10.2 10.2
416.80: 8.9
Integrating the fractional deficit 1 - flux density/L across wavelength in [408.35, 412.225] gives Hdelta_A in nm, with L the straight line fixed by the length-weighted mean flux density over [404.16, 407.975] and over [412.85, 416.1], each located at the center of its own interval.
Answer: -0.16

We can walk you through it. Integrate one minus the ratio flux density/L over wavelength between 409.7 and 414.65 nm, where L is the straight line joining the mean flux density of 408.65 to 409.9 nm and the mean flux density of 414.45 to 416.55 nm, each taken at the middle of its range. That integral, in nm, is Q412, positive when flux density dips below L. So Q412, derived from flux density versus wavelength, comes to 0.22 nm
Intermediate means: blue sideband 11.3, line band 10.4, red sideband 10.3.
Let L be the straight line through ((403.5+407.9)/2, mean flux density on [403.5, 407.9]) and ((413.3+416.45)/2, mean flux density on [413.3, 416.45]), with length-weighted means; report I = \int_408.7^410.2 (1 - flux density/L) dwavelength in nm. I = -0.09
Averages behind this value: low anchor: 10.6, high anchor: 10.4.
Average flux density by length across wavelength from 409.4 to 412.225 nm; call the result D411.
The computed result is 10.4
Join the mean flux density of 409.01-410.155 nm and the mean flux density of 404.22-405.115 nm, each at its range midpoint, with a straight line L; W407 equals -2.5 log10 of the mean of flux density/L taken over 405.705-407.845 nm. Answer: 0.02 mag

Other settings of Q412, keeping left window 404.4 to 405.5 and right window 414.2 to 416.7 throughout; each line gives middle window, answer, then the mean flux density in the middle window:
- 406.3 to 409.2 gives -0.146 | 11.1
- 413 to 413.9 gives 0.042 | 9.87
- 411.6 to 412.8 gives -0.054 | 10.9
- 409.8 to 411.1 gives 0.032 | 10.2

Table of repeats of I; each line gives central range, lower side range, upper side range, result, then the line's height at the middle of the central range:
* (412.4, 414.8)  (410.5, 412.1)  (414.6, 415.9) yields -0.013 nm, 10.2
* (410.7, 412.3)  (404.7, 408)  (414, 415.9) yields -0.034 nm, 10.4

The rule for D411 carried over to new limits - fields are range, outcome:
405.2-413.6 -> 10.7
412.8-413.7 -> 10.2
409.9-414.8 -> 10.4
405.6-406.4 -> 10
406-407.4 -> 10.4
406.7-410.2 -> 11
